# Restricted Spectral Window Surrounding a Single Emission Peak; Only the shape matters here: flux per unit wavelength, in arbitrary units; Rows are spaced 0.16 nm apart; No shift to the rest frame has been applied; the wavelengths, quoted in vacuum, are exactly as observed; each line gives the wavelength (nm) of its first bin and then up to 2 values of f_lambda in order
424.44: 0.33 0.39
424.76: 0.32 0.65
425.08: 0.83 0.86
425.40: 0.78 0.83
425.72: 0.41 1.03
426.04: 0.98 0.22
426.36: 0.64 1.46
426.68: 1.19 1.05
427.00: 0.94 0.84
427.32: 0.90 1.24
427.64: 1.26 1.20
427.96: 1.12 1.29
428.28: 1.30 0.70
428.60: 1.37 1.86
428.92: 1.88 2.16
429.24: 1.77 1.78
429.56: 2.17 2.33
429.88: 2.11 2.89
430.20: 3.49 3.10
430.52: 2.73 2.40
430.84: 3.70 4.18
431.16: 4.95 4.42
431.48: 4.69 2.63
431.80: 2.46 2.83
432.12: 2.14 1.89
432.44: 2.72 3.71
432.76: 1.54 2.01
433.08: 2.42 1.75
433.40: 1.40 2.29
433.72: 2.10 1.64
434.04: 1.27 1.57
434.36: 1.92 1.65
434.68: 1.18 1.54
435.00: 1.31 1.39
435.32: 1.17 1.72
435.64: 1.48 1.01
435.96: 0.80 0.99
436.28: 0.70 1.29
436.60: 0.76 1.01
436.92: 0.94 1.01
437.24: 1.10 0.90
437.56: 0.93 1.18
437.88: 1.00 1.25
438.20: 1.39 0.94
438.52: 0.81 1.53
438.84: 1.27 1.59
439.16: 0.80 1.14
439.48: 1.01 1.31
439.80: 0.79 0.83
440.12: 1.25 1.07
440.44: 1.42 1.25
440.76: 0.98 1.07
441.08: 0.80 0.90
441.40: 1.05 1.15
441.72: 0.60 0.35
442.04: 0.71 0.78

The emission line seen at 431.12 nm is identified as Lyman alpha 1216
